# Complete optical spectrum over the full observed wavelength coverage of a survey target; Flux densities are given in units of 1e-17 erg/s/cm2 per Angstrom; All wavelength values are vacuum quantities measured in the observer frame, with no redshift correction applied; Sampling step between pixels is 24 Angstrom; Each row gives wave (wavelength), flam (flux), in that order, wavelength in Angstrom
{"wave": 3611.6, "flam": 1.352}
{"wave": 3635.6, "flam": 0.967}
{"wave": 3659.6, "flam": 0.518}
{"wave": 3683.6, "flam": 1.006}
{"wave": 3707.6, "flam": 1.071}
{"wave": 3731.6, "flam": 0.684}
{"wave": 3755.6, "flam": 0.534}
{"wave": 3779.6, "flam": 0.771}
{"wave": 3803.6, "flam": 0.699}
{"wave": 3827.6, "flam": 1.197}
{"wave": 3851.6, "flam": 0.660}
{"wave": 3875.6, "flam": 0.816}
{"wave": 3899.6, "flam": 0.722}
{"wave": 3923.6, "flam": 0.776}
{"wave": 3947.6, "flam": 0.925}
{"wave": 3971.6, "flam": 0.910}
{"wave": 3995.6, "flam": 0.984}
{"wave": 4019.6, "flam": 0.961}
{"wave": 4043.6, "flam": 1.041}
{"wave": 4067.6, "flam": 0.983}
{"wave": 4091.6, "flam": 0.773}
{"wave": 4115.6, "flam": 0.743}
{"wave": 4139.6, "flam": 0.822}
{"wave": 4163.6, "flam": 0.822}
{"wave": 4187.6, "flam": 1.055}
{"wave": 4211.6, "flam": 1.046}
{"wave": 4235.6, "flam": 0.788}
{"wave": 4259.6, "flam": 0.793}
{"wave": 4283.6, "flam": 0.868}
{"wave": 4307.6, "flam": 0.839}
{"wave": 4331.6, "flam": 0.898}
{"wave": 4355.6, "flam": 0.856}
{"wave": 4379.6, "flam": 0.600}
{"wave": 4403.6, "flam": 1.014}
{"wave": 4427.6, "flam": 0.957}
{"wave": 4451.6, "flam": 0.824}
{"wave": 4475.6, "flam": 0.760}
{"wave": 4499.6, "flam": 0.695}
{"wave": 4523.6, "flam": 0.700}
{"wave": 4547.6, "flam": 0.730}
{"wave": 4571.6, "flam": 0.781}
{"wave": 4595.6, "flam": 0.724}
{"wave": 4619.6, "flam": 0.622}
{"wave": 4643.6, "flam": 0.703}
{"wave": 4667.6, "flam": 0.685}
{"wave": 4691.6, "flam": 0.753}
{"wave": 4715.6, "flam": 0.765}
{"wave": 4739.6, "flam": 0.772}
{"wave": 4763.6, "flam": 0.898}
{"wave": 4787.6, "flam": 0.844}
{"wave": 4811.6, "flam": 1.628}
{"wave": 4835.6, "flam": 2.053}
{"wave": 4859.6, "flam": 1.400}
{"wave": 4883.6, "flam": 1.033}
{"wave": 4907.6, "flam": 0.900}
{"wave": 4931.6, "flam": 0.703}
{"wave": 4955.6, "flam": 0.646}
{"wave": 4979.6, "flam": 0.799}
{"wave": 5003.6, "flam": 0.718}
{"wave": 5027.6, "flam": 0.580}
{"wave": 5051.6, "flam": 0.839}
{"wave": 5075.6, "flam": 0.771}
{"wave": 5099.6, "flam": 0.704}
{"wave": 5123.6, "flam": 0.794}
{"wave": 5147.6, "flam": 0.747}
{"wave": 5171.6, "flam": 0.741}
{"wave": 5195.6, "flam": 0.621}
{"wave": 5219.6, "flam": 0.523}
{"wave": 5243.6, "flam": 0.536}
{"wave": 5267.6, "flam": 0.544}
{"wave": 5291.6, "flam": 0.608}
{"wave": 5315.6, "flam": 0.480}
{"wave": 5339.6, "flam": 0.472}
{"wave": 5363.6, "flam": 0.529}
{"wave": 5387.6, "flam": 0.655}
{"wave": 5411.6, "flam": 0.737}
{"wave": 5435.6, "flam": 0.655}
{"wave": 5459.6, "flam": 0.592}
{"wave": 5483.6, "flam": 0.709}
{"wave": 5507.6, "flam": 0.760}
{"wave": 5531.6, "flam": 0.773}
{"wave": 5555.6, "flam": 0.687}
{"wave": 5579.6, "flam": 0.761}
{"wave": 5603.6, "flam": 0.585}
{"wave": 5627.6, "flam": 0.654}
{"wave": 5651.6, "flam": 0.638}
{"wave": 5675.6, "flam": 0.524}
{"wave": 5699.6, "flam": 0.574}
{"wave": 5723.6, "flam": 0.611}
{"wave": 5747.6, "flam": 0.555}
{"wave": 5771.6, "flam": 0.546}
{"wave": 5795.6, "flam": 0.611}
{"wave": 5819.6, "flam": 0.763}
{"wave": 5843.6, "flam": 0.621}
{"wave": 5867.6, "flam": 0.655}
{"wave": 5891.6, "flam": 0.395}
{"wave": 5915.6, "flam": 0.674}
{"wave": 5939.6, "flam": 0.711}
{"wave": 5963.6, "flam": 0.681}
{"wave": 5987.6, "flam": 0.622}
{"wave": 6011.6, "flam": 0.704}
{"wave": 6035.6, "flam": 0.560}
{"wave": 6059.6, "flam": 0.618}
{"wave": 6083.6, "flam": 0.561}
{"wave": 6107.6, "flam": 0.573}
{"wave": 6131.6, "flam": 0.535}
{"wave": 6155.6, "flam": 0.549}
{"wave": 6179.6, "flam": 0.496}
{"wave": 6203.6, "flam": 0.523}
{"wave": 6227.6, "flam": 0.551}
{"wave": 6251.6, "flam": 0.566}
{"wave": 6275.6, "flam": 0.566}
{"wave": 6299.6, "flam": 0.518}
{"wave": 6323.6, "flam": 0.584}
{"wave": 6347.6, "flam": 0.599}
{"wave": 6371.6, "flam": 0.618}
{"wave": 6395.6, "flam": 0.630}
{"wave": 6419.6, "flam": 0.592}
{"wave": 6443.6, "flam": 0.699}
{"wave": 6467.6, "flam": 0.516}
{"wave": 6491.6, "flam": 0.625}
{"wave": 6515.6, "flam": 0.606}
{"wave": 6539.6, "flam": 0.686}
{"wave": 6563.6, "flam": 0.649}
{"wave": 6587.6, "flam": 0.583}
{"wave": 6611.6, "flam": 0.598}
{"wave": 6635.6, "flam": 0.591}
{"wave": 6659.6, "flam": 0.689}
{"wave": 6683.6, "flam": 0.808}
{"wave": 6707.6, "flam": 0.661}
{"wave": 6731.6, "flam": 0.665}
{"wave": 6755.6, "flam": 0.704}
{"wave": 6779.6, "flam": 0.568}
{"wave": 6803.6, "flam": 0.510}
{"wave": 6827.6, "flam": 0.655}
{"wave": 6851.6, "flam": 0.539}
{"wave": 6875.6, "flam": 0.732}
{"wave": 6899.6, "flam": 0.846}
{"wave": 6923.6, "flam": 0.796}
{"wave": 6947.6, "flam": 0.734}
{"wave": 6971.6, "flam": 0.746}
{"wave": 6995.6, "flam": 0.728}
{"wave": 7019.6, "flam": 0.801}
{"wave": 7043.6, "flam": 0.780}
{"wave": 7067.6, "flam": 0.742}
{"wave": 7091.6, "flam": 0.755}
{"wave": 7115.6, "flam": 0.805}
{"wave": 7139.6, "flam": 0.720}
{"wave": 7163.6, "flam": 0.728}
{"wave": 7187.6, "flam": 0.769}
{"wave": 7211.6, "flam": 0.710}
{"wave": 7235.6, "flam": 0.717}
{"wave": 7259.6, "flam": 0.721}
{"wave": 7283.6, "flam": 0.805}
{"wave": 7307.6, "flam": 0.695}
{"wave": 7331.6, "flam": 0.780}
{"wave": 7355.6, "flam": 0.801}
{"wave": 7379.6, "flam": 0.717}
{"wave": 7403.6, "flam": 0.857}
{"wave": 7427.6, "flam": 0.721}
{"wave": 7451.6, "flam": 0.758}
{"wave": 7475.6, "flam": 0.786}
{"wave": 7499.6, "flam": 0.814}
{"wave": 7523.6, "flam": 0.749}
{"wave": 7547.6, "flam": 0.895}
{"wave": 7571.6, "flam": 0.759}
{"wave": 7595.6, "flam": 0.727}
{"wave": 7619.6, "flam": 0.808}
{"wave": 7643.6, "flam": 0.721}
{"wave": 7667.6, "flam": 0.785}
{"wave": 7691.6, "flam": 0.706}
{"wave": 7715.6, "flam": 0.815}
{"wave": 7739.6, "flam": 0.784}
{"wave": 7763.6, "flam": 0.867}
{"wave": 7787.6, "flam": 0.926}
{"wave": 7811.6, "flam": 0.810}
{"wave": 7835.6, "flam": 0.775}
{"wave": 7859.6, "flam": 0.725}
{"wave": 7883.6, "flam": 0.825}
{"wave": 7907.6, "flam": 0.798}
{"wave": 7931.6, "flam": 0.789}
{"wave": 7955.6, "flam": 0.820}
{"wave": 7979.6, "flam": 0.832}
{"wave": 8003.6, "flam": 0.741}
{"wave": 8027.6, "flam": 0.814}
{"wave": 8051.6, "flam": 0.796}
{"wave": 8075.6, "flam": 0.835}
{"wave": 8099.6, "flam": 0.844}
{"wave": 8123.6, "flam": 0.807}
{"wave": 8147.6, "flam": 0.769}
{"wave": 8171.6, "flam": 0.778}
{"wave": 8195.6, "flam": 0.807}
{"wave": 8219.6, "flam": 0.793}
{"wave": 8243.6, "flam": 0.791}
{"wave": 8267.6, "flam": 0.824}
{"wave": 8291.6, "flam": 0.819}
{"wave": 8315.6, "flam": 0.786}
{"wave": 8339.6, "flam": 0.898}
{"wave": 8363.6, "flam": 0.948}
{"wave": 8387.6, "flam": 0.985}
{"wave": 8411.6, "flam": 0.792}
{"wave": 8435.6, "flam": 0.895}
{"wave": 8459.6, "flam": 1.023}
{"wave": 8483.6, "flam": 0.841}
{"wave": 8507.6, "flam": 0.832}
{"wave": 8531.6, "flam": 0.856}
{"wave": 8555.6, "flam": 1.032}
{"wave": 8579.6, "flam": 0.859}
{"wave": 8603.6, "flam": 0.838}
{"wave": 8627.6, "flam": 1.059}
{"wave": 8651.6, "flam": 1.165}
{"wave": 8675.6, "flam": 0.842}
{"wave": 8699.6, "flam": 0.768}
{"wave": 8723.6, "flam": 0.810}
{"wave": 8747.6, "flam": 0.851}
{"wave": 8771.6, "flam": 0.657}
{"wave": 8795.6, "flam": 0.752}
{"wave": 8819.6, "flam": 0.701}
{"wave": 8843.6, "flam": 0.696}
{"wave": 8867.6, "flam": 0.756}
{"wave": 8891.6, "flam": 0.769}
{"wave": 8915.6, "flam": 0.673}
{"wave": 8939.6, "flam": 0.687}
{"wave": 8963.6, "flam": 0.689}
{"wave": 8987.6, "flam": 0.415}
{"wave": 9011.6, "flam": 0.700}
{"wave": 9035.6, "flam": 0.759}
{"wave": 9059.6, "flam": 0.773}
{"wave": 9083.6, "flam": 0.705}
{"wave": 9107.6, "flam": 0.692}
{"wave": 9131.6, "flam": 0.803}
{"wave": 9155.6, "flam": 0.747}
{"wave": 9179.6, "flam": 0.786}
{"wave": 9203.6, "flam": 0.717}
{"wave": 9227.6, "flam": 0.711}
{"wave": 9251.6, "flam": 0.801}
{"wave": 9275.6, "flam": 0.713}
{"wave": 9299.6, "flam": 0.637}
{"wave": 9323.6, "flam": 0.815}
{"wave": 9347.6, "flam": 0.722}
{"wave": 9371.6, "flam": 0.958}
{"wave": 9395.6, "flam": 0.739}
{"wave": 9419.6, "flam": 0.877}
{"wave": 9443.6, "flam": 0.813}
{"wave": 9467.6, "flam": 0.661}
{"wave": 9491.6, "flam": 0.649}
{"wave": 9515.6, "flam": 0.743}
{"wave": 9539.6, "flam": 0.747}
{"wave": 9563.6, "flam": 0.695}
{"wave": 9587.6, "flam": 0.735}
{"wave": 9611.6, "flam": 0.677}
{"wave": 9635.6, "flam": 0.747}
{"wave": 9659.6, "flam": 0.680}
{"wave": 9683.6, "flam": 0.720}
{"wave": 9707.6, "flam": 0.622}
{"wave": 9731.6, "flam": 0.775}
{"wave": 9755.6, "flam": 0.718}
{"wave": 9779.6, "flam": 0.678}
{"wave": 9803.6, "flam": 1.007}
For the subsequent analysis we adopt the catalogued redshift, 0.725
